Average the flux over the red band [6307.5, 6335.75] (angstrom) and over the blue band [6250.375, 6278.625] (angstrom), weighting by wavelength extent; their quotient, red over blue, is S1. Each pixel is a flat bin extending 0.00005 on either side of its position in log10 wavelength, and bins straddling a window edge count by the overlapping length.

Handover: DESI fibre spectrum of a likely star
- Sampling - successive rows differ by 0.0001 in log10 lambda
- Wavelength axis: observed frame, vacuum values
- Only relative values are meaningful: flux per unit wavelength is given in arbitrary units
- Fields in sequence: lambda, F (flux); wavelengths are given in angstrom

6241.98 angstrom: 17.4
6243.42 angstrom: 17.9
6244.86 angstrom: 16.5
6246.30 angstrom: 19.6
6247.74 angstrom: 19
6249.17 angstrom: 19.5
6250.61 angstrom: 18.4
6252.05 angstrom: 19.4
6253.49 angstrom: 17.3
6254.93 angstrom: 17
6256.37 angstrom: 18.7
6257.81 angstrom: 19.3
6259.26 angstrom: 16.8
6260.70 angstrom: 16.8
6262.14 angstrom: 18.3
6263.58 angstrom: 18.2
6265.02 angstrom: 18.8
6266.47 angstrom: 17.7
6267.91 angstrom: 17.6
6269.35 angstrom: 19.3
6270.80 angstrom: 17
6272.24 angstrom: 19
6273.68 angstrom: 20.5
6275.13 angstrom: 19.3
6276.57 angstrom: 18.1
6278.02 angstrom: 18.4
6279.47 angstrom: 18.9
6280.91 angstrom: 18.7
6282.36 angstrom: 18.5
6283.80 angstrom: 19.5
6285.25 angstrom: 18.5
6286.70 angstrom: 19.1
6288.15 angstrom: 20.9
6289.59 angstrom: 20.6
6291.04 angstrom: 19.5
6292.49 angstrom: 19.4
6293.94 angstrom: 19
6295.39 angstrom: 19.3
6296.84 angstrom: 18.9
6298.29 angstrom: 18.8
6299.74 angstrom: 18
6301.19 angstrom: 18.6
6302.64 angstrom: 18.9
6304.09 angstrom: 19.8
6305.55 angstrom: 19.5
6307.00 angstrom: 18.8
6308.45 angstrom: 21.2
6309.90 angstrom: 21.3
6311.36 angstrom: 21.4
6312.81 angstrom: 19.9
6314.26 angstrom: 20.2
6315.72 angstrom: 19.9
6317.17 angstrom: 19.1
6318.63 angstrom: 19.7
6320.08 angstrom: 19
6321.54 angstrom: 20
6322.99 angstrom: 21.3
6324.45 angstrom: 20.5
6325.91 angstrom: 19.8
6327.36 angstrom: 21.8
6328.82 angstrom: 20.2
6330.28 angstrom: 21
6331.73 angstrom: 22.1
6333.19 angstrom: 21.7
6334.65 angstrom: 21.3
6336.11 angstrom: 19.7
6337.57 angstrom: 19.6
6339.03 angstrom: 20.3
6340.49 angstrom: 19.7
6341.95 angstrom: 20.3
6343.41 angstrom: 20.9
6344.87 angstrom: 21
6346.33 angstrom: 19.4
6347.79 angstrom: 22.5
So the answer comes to 1.12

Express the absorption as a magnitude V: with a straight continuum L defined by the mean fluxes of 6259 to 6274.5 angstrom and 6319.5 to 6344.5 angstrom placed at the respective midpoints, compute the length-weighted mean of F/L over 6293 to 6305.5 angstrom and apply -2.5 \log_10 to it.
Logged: 0.03 mag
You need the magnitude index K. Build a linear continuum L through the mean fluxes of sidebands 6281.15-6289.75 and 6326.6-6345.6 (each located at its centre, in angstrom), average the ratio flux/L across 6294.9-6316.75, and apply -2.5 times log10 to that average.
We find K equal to 0.02 mag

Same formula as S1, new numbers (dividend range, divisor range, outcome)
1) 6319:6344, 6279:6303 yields 1.07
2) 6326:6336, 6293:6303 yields 1.13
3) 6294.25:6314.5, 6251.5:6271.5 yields 1.09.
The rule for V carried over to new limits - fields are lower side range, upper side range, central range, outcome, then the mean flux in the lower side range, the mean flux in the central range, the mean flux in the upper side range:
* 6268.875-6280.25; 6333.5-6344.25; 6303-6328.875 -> -0.02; 18.8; 20.2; 20.3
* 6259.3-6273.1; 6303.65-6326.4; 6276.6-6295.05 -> -0.02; 18.1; 19.2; 20.1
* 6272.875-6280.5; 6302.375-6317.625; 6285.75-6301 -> 0.01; 19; 19.3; 20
